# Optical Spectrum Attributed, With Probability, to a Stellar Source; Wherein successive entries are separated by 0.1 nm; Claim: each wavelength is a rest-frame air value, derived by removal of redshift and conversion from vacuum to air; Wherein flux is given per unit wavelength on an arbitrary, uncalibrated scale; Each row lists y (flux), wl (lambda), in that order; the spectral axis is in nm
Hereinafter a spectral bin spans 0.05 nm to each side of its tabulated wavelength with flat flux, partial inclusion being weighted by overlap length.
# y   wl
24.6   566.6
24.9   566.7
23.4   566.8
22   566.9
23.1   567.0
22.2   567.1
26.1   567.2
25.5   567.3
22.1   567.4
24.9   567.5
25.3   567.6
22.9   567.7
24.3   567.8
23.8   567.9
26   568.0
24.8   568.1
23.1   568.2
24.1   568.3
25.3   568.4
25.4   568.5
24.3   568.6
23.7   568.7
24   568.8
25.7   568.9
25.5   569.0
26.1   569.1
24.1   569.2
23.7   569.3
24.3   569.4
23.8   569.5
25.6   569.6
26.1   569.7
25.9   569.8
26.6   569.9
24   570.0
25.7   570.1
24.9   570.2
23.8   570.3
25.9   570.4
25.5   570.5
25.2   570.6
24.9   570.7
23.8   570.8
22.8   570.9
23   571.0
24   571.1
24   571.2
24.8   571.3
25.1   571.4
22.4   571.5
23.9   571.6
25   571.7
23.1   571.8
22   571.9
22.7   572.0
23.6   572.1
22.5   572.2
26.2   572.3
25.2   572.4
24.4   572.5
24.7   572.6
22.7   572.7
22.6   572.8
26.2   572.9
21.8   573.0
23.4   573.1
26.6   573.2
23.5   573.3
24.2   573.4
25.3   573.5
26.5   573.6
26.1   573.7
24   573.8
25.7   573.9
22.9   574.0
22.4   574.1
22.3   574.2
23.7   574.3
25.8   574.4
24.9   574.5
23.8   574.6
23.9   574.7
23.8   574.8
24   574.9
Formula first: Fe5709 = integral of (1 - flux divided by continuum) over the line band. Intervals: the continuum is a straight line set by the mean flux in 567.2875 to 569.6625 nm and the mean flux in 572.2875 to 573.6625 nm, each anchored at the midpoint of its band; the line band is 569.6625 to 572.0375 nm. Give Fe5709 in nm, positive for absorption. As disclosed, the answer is 0.01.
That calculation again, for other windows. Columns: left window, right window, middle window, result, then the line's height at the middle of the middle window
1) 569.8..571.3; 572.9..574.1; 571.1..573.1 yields 0.06 nm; 24.6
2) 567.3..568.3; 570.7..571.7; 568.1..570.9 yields -0.09 nm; 24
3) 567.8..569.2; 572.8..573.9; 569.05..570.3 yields -0.02 nm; 24.7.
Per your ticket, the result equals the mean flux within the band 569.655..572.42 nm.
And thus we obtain 24.4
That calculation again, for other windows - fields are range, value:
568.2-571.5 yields 24.7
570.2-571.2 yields 24.3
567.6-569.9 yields 24.7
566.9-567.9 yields 23.9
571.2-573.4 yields 23.9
